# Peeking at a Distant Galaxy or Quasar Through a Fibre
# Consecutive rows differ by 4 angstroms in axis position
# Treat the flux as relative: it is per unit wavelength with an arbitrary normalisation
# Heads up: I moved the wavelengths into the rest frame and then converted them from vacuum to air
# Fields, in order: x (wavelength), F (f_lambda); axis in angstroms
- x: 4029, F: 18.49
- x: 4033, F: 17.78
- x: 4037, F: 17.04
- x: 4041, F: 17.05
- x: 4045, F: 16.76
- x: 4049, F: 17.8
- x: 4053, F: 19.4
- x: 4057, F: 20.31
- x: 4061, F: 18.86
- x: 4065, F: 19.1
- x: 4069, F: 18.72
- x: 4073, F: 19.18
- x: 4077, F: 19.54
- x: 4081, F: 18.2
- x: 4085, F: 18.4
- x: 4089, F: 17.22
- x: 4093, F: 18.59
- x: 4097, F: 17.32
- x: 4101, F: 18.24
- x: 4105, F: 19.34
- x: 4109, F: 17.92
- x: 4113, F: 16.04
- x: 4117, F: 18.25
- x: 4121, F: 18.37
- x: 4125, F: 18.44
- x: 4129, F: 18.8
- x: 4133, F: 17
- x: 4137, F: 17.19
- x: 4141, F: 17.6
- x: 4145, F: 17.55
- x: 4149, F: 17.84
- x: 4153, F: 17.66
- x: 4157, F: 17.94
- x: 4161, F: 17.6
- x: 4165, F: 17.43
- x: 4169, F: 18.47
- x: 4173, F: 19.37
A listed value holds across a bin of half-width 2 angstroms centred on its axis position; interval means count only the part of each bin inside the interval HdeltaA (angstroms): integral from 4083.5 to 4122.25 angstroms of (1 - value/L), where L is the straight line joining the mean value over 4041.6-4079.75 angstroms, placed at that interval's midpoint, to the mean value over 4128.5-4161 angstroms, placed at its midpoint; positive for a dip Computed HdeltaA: 0.5 angstroms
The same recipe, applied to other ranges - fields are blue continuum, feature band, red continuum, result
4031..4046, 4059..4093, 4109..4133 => -2.2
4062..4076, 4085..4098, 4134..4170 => 0.6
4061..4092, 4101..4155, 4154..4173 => 1.2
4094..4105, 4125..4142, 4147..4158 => 0.2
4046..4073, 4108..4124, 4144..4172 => 0.6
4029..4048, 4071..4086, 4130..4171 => -1.2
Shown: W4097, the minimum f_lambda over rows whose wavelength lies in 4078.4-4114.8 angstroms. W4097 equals 16.04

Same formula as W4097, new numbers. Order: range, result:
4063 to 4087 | 18.2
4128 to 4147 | 17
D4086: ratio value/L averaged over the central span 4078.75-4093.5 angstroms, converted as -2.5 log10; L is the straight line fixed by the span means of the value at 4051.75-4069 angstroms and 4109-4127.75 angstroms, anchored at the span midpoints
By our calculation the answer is 0.03 mag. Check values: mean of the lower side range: 19.3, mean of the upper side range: 17.8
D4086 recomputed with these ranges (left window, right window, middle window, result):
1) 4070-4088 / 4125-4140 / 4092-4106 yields 0.00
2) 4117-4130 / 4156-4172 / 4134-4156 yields 0.04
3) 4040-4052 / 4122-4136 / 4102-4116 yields 0.00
